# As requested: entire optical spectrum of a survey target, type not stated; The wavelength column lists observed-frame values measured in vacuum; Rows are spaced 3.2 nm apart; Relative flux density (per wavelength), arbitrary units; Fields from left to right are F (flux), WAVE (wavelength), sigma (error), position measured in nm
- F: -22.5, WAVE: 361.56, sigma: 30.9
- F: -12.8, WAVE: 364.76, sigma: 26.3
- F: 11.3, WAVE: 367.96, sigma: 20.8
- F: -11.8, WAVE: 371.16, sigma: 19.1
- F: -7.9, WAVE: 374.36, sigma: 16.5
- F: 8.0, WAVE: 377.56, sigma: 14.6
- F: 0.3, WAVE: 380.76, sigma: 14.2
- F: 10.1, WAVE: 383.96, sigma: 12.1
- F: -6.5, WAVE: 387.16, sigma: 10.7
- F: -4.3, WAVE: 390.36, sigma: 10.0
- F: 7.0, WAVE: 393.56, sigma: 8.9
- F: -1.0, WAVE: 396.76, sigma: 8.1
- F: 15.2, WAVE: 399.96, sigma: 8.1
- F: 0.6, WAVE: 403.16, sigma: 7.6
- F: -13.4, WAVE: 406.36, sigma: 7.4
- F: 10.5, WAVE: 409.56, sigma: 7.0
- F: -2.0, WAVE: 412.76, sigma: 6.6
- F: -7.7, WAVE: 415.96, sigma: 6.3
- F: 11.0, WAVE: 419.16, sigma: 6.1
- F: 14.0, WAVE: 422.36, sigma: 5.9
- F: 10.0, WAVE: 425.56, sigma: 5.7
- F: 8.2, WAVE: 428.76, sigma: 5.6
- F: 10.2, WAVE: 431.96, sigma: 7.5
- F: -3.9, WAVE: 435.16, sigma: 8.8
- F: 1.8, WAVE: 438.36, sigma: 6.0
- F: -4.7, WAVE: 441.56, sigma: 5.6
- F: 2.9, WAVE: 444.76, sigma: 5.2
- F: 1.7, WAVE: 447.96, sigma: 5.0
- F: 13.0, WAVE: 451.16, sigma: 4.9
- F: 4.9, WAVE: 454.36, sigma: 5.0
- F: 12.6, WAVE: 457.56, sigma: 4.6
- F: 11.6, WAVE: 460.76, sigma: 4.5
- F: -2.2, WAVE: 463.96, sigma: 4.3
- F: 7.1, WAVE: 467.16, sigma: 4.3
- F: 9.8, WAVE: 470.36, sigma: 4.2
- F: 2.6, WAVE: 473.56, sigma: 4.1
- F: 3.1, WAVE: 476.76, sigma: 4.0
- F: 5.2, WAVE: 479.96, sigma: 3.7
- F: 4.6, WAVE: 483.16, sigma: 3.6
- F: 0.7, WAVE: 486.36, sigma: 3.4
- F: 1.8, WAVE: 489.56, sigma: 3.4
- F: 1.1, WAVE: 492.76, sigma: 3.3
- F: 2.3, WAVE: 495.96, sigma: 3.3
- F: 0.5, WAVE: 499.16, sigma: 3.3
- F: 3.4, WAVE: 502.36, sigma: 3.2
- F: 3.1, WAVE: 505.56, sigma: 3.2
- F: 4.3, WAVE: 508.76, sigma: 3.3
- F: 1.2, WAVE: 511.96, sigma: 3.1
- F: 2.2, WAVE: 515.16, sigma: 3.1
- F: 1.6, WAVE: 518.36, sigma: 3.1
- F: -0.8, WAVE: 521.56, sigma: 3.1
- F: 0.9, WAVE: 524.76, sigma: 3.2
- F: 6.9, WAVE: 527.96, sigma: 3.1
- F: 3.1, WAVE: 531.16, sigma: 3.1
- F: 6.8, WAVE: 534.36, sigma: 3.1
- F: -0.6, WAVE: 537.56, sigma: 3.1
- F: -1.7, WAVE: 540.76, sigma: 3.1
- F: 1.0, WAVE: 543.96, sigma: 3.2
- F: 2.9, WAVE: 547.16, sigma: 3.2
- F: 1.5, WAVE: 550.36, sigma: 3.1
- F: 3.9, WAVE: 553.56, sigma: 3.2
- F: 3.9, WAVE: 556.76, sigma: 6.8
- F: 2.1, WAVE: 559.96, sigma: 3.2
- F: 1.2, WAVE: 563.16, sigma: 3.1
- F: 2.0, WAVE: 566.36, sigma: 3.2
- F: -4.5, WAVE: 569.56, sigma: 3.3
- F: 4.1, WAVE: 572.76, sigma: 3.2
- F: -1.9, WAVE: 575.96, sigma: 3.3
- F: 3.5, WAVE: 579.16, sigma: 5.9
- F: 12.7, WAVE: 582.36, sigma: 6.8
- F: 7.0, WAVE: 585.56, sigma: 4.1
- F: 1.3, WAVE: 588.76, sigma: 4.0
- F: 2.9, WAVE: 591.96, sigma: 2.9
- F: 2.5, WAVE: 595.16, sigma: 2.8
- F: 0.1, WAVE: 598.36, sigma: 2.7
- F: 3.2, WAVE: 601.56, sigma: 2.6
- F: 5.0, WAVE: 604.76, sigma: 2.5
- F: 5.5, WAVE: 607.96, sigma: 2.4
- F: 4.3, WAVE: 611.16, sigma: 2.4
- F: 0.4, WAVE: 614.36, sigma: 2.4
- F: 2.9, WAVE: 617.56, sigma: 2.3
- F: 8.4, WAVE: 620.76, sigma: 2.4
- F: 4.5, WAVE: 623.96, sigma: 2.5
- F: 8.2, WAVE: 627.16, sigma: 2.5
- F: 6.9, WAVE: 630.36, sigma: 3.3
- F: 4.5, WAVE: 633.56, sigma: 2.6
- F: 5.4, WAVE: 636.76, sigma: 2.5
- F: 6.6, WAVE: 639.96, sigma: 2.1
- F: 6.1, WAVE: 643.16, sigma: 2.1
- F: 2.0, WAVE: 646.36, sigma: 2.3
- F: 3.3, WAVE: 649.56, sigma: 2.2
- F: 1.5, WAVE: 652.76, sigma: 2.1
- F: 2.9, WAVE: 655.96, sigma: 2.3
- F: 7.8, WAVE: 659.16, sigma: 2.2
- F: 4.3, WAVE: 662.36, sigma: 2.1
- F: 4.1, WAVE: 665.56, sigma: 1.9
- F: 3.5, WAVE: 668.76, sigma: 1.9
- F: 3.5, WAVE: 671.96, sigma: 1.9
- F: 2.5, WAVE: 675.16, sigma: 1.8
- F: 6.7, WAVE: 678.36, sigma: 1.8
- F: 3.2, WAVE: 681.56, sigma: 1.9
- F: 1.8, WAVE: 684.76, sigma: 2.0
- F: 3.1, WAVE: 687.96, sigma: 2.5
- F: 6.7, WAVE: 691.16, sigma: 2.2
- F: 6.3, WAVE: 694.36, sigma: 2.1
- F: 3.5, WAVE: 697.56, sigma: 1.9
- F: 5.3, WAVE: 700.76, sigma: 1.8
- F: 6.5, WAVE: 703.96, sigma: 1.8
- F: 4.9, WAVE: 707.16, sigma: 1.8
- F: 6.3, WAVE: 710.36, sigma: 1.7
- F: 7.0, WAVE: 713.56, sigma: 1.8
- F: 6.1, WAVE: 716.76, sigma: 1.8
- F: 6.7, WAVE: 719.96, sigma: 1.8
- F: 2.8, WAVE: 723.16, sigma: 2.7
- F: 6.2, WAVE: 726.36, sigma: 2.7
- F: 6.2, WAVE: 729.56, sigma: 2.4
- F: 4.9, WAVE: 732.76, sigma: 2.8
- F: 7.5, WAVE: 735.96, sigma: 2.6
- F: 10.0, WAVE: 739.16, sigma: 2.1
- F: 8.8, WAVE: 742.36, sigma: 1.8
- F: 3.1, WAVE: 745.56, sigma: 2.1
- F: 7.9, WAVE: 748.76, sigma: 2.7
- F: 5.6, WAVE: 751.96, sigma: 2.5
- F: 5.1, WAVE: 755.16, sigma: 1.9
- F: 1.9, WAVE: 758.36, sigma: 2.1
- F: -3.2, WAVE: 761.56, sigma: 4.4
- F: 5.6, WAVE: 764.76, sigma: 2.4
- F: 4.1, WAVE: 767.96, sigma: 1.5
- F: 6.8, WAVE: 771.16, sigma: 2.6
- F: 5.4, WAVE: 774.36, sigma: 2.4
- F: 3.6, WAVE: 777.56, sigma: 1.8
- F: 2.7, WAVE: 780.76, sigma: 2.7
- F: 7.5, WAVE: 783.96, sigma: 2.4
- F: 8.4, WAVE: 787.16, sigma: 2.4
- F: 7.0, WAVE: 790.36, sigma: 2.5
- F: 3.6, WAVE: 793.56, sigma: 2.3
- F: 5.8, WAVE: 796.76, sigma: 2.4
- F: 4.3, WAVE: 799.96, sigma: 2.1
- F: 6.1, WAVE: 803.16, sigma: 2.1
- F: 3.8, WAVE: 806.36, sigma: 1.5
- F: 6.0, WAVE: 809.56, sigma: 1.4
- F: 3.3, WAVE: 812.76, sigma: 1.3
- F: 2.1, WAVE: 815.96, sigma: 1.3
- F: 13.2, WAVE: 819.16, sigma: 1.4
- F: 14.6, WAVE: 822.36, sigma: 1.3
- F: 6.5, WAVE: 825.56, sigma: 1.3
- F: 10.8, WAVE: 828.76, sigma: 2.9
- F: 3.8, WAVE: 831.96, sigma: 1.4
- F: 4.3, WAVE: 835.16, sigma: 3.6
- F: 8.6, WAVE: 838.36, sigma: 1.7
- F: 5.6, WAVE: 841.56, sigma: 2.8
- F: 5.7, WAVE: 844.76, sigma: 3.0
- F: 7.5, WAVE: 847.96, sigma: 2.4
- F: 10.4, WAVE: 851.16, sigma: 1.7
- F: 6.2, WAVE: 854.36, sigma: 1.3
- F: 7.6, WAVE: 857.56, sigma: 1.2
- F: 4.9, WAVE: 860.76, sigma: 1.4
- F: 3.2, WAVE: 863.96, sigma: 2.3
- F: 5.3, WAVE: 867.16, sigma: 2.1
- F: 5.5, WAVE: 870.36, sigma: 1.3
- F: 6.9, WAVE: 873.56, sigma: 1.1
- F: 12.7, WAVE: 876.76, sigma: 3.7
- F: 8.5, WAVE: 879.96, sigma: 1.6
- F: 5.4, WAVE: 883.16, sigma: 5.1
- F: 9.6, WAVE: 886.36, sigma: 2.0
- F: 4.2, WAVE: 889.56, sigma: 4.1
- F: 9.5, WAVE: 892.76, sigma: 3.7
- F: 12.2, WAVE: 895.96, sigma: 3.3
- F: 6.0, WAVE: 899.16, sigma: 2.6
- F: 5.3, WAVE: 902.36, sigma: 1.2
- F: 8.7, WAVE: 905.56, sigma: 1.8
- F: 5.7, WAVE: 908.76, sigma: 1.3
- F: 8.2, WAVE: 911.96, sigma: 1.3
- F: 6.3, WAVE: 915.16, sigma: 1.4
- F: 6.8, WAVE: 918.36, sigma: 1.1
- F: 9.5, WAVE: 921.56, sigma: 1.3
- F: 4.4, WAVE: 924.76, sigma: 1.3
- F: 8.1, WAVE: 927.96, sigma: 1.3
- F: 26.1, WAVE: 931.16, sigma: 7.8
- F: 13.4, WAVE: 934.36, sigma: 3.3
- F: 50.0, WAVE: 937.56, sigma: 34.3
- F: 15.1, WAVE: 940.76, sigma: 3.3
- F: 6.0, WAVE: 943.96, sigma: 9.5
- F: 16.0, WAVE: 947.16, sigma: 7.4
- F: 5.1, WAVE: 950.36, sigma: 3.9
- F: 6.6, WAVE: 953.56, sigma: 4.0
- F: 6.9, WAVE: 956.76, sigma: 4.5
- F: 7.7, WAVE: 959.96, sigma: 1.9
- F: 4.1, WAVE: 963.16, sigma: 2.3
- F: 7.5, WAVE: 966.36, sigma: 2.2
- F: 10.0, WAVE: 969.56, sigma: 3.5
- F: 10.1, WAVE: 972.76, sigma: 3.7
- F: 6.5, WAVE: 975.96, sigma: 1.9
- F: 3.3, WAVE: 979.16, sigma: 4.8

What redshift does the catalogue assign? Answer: 1.20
